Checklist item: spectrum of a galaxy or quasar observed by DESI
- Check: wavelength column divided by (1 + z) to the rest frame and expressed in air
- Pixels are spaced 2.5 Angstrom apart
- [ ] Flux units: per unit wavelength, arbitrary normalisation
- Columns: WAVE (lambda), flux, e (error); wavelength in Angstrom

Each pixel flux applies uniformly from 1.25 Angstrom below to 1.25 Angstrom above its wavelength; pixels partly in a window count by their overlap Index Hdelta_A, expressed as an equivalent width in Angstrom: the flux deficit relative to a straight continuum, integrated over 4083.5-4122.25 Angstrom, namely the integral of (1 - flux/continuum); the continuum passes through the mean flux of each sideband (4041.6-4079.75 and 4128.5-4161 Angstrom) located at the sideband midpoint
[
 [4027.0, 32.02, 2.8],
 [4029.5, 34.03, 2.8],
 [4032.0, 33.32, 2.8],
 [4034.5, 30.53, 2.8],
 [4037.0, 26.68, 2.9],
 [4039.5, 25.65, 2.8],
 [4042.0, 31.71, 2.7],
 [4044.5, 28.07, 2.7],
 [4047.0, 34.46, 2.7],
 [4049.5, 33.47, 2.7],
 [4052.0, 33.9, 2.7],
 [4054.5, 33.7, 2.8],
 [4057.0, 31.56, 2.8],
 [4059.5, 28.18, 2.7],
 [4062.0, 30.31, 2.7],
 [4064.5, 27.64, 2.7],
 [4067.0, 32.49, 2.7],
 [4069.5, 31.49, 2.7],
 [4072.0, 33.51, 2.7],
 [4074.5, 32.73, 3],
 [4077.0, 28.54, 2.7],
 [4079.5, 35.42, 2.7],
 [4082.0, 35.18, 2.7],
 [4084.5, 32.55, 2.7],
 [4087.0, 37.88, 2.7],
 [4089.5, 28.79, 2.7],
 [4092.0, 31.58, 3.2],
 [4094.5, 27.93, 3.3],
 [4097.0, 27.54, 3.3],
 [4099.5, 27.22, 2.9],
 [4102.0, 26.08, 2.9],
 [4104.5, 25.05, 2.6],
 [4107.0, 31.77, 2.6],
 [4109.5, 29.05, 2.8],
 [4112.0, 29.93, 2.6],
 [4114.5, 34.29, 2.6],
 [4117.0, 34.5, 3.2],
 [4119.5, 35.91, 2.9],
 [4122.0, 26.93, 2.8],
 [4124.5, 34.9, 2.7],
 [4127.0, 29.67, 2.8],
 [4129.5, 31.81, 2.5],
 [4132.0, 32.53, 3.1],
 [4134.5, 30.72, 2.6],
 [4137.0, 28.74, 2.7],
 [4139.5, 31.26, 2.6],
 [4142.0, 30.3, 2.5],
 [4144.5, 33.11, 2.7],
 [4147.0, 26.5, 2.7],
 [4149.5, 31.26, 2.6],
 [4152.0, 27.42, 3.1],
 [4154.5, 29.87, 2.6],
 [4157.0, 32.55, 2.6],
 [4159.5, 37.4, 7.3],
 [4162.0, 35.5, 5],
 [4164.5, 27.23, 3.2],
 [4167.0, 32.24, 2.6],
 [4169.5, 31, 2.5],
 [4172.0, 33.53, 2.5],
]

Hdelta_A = 1.0 Angstrom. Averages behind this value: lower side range 31.6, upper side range 31.1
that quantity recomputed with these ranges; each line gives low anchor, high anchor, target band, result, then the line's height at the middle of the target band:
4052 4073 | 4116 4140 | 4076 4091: -0.8 Angstrom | 31.4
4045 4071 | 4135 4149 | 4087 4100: 0.6 Angstrom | 31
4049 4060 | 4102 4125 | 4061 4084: 0.0 Angstrom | 31.9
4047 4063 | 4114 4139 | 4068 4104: 1.1 Angstrom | 32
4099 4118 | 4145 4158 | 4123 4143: -1.0 Angstrom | 29.7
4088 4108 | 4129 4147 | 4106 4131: -1.9 Angstrom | 29.6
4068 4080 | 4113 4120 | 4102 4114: 1.8 Angstrom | 34.1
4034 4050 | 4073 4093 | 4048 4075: -0.4 Angstrom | 31.3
